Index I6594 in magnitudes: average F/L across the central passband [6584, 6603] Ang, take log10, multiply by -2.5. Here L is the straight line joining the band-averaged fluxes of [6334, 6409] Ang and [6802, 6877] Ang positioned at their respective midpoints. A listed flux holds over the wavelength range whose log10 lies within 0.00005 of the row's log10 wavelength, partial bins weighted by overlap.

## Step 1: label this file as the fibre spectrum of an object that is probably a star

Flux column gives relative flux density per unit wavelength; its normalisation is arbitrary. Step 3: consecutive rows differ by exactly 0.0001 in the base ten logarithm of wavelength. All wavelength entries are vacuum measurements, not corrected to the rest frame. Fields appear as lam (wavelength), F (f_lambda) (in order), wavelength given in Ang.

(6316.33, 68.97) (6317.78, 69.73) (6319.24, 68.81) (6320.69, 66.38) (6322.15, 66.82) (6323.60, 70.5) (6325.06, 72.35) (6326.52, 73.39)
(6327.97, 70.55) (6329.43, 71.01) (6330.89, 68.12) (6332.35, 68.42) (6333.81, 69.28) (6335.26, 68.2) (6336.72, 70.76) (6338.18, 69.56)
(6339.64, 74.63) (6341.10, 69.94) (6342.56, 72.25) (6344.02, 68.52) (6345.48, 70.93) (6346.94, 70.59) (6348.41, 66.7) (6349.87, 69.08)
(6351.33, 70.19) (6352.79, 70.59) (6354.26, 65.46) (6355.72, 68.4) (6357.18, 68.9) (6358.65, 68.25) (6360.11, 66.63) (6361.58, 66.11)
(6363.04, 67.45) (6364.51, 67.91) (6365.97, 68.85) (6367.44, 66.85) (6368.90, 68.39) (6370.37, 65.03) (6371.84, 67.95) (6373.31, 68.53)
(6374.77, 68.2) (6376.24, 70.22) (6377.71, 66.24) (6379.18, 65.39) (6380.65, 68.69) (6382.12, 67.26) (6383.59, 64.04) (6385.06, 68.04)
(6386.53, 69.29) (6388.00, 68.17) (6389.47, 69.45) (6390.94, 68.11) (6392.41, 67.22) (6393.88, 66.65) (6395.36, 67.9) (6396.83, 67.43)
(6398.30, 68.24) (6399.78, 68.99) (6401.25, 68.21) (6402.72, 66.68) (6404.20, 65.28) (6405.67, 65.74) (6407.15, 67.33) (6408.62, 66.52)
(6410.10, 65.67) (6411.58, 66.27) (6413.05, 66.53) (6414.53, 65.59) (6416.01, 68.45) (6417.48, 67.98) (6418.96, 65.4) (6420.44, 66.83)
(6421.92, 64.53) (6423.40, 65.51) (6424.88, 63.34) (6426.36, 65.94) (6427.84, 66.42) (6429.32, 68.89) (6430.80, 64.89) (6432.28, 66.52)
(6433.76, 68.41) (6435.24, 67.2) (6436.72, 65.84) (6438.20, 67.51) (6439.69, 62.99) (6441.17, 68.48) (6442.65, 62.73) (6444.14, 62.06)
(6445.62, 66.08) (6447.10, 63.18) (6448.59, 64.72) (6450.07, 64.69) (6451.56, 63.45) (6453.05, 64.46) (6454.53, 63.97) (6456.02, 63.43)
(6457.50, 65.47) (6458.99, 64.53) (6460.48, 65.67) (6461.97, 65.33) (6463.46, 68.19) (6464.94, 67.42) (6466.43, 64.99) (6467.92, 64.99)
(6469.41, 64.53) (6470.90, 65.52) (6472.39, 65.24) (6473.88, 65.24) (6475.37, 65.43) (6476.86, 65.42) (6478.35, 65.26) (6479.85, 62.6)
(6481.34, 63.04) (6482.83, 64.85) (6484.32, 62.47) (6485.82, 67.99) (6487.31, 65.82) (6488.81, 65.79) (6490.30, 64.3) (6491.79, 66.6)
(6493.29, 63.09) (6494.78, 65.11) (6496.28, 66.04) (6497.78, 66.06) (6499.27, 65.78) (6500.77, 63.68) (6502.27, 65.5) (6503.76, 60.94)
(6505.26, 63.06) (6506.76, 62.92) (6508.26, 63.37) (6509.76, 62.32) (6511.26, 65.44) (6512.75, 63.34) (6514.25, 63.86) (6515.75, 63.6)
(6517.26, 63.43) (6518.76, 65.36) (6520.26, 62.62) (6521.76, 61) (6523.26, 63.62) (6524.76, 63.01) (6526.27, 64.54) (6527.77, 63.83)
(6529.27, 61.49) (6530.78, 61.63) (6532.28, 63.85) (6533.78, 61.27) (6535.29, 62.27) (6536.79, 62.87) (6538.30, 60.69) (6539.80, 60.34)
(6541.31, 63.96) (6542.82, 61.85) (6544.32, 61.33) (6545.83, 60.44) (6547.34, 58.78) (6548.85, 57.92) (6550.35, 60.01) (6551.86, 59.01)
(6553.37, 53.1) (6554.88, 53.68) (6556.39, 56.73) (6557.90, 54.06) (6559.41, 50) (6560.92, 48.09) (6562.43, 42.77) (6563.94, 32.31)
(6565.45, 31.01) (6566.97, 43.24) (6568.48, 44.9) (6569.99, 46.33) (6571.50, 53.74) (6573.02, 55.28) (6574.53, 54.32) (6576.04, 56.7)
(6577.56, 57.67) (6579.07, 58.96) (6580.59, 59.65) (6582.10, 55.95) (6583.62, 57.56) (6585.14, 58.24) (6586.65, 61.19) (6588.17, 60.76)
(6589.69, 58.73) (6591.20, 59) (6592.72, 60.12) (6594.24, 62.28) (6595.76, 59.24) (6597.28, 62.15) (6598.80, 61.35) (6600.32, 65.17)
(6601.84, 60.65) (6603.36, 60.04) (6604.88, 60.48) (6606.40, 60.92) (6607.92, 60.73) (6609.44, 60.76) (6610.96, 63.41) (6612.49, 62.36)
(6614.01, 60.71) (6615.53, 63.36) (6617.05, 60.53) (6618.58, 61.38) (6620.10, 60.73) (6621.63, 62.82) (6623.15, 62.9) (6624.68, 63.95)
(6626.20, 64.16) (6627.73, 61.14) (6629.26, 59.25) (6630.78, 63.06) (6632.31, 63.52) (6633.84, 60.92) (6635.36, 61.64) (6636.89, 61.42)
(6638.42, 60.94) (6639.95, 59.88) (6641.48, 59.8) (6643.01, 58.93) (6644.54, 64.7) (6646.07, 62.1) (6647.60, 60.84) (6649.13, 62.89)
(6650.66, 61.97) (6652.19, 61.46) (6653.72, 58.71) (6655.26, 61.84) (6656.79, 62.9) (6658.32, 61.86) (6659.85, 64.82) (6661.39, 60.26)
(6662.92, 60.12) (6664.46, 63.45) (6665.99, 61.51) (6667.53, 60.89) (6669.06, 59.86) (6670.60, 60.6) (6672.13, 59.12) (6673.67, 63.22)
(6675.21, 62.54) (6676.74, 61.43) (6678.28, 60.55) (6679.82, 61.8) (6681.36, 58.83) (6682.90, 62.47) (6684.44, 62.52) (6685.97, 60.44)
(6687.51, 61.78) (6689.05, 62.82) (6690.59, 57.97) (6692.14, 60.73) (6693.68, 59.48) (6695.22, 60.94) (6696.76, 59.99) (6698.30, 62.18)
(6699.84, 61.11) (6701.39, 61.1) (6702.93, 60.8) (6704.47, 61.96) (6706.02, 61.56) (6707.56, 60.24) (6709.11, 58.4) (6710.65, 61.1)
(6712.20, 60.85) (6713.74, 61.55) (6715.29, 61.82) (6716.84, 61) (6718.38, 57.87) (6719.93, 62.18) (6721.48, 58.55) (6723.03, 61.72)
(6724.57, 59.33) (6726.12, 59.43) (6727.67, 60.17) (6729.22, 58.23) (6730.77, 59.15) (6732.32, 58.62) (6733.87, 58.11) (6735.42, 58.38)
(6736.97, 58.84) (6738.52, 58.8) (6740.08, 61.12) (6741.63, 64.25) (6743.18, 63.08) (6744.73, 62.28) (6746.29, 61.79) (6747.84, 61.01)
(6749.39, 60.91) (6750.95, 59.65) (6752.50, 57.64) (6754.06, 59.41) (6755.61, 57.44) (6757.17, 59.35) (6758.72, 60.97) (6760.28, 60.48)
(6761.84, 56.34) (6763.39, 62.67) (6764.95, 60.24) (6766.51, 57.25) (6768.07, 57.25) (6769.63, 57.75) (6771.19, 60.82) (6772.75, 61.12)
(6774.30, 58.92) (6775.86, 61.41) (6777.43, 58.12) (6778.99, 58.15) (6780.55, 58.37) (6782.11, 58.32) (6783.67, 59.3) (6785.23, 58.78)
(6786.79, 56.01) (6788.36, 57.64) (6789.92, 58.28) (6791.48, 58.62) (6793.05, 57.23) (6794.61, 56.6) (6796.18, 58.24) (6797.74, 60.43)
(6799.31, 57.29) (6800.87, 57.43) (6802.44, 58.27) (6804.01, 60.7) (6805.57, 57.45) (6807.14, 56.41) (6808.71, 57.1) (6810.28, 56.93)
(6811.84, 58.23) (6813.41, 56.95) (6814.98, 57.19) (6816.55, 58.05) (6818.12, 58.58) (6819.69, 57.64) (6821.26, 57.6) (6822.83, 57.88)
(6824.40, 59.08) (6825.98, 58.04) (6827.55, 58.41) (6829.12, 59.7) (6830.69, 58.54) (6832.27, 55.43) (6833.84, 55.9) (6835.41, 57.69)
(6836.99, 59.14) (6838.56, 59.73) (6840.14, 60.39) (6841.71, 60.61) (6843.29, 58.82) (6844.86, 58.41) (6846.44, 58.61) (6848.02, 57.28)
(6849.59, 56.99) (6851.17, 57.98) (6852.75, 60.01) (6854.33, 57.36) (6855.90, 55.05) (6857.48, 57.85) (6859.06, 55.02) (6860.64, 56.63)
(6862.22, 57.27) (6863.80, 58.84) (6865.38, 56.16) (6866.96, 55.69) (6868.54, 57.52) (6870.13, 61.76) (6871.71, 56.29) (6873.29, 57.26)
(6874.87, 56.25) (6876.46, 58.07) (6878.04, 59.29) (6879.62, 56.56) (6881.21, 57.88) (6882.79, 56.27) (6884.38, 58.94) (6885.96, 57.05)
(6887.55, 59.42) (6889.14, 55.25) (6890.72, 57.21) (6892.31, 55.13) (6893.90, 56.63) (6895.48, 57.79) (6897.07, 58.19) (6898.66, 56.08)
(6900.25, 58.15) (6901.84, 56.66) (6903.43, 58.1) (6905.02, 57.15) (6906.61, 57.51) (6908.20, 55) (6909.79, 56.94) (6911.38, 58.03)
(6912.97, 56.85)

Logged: 0.046 mag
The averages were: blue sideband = 68.2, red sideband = 57.8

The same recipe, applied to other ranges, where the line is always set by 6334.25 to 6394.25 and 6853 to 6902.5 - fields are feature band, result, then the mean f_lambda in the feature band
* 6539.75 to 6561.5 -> 0.13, 57.2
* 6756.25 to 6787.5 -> 0.01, 59.1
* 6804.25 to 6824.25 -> 0.02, 57.7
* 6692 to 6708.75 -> 0.00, 60.9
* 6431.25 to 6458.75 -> 0.03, 65.1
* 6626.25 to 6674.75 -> 0.01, 61.4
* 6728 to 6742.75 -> 0.01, 59.6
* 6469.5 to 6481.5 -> 0.02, 64.8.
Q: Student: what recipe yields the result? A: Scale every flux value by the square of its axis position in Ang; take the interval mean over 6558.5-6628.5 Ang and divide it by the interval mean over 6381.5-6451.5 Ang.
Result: 0.9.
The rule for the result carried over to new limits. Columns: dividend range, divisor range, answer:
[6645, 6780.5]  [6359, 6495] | 1.00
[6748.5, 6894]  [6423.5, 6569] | 1.03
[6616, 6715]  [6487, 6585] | 1.08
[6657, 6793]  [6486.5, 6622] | 1.06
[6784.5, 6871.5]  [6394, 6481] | 0.99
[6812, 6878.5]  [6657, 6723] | 0.99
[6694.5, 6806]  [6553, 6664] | 1.06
